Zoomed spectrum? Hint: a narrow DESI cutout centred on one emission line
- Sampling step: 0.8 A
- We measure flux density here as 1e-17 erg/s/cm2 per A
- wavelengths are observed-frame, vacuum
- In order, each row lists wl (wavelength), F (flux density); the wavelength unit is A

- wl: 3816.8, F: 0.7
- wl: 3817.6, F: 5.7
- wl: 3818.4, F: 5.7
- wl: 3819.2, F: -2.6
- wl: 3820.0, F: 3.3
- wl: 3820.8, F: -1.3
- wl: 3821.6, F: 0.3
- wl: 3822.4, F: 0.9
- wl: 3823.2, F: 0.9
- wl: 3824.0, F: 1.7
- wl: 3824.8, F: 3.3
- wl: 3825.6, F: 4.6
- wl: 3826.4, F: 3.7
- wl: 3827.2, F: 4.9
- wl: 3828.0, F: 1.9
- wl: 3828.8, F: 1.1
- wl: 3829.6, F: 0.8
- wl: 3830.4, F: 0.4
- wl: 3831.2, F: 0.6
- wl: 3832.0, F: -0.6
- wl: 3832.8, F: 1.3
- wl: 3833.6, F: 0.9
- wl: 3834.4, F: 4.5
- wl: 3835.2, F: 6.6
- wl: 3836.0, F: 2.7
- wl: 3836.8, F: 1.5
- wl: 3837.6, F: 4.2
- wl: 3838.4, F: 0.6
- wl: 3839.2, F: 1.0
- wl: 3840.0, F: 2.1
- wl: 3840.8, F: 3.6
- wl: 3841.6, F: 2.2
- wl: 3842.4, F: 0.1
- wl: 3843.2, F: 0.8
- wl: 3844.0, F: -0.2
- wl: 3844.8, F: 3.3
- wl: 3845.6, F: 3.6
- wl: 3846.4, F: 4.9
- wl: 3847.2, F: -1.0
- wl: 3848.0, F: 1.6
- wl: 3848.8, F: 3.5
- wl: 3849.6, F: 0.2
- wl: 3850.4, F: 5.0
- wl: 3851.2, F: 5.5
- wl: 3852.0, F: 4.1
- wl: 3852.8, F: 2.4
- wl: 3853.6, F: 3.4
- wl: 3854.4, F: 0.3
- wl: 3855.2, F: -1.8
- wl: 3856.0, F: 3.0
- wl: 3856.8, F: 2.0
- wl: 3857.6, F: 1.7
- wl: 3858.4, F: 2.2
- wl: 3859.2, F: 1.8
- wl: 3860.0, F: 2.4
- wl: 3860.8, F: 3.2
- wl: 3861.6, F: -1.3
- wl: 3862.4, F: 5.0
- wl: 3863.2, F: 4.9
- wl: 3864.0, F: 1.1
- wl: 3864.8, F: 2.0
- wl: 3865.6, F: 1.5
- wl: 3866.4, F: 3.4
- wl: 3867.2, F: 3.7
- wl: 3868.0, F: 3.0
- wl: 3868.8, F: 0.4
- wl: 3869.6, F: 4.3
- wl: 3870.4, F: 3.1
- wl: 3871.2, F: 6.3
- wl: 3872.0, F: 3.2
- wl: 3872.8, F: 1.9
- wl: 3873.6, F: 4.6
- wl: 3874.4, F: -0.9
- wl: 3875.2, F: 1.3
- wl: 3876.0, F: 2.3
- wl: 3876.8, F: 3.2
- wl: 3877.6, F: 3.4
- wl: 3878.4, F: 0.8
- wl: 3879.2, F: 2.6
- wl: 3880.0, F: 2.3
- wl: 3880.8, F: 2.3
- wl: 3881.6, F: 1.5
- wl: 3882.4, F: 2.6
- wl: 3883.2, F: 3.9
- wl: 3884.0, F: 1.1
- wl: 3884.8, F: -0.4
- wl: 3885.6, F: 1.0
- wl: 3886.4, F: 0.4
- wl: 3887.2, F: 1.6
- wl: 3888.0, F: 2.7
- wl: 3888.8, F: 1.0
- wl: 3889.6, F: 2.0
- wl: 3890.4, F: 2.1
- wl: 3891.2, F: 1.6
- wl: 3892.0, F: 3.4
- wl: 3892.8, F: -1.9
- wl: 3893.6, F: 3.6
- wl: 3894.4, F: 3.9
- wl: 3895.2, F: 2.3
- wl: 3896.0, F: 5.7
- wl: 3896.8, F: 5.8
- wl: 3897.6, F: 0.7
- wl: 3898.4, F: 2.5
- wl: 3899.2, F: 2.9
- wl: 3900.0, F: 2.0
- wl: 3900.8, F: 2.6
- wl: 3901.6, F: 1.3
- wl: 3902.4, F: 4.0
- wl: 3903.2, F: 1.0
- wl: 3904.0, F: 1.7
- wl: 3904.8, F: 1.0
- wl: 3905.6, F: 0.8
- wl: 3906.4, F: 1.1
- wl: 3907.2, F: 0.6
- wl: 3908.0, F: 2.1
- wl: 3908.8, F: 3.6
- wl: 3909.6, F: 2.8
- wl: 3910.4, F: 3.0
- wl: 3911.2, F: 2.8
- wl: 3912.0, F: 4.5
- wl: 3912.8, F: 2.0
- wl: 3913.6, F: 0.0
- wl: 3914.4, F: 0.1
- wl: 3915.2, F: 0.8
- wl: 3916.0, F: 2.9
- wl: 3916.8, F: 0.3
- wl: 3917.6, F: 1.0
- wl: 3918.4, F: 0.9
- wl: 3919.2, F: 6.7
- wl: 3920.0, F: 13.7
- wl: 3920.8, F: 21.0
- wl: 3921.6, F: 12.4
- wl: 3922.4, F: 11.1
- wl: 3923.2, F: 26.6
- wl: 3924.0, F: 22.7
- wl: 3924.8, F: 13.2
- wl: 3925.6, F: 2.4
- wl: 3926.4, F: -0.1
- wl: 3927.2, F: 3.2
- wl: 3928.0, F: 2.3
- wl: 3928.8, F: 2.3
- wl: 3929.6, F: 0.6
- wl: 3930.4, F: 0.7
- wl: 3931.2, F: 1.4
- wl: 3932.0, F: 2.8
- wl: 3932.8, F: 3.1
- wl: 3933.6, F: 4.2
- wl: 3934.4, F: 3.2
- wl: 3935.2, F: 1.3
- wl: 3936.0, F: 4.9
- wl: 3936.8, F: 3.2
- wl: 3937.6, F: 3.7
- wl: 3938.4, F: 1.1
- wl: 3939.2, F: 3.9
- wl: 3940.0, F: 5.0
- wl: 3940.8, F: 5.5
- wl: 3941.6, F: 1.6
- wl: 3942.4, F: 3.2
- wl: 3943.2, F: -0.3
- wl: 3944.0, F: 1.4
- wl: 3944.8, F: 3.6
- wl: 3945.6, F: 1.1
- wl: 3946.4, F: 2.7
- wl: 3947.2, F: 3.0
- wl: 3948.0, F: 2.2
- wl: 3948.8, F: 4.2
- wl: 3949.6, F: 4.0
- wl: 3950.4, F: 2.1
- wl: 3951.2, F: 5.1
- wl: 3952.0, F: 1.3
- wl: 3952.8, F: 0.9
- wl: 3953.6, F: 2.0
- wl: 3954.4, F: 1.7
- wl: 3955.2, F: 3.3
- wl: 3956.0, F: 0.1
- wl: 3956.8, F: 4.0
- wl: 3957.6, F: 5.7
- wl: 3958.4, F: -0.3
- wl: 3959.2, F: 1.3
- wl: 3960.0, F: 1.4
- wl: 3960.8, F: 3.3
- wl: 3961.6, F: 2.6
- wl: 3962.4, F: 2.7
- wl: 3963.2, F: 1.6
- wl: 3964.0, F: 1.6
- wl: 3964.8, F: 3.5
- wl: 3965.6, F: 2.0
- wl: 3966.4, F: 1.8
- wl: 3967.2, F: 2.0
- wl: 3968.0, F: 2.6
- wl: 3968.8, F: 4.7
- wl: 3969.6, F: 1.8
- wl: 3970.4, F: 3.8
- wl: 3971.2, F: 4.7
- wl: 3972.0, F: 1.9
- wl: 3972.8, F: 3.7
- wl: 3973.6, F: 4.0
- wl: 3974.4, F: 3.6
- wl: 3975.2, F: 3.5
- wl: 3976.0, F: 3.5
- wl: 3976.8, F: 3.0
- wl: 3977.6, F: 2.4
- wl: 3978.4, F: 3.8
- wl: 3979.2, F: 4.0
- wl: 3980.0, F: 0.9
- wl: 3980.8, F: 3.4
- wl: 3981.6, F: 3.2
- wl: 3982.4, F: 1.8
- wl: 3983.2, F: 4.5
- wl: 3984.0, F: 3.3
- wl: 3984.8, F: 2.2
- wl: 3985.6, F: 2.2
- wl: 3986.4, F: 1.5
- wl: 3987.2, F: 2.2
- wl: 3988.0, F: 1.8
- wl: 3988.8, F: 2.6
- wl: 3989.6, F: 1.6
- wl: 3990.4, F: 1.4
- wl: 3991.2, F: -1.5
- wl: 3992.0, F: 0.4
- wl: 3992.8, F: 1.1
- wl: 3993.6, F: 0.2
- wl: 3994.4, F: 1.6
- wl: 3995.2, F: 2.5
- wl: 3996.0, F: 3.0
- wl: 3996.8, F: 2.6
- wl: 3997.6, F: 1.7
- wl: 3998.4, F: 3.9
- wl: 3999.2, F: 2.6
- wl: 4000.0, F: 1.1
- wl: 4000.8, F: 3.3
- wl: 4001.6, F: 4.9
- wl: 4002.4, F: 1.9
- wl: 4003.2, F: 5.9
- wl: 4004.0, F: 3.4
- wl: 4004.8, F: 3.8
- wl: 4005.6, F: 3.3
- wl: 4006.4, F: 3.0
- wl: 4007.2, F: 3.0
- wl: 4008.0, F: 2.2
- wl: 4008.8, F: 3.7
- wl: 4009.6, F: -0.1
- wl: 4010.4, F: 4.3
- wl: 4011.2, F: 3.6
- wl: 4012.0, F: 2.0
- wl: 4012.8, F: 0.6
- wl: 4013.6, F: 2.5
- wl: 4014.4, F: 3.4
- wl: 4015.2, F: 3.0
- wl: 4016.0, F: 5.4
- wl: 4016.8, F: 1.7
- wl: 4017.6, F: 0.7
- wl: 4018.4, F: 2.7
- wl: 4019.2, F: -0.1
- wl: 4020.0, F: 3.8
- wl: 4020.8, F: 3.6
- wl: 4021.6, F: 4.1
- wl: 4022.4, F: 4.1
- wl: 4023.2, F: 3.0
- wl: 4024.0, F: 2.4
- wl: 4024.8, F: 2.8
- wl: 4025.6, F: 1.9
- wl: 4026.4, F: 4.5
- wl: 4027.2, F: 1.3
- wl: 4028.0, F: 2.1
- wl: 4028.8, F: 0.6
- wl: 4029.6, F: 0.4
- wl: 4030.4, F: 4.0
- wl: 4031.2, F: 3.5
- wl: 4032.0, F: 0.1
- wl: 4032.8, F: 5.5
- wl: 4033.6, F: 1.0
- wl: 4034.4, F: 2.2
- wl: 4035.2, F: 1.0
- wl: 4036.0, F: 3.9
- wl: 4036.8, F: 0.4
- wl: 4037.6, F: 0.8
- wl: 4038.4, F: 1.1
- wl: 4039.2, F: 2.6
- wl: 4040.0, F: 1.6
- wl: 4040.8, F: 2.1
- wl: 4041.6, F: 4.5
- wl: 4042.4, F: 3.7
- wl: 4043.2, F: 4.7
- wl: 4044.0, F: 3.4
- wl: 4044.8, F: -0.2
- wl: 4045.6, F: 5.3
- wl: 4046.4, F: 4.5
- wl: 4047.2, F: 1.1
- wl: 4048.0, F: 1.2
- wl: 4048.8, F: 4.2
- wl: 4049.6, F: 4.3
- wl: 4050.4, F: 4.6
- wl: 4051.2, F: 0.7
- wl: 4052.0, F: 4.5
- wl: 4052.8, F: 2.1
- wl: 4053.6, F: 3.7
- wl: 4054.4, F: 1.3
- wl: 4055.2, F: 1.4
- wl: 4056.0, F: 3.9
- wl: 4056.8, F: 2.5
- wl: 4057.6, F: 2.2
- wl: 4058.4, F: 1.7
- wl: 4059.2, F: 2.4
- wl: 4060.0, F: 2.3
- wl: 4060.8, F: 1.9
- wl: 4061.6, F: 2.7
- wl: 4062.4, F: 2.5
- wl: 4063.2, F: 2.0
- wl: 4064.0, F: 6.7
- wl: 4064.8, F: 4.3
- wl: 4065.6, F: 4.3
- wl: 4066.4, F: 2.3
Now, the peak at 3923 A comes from [O II] 3727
